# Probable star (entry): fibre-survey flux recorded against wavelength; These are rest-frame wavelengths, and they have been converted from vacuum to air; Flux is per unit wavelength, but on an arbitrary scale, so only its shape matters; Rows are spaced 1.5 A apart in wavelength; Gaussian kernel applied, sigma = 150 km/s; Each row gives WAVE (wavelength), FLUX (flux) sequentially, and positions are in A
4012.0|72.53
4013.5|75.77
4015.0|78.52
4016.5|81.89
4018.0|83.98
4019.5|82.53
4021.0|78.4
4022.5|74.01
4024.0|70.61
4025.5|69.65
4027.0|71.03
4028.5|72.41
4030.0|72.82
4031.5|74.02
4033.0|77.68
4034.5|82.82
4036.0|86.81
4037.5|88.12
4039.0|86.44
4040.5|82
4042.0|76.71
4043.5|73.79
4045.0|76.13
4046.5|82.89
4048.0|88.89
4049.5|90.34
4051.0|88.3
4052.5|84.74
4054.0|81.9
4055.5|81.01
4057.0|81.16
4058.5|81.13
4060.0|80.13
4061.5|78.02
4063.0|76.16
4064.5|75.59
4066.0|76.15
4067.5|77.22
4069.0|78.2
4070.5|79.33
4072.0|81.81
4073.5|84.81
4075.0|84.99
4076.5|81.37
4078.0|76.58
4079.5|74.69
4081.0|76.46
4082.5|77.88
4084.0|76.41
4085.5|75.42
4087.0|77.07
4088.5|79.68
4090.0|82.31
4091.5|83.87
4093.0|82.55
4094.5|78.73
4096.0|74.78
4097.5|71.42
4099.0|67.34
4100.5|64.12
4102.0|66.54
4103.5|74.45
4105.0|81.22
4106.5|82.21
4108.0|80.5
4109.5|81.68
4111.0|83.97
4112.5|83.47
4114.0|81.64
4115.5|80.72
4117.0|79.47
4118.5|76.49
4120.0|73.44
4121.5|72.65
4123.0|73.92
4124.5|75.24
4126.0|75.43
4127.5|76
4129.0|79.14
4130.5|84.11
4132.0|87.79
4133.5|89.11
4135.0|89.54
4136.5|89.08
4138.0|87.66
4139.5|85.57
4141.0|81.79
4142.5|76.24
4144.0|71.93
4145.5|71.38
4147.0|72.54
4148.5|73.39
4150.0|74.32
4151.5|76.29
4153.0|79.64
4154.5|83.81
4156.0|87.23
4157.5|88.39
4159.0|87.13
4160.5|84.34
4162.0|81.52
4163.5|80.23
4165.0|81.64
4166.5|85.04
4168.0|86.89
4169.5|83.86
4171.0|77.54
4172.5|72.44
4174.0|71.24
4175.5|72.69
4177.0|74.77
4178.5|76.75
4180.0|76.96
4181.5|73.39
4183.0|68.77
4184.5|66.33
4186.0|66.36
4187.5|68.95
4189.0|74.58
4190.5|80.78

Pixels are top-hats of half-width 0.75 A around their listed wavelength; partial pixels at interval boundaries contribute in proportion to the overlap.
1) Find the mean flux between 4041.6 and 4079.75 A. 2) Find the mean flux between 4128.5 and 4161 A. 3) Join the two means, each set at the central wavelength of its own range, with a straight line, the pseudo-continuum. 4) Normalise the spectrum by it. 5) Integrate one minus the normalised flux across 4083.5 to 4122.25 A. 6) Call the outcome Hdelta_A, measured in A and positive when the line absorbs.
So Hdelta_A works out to 1.82 A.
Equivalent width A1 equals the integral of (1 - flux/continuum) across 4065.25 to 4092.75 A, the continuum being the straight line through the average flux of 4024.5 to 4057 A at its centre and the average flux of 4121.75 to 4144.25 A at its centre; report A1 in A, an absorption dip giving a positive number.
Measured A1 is 0.6 A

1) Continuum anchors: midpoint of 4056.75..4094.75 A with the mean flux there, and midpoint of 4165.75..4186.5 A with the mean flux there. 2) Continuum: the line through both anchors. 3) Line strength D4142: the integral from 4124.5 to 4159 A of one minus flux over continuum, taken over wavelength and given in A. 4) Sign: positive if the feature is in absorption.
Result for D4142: -1.94 A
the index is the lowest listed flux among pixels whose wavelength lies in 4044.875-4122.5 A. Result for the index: 64.12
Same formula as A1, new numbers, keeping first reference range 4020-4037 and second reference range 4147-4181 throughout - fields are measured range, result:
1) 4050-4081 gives -1.35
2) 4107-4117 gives -0.47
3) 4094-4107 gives 0.78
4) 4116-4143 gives -0.72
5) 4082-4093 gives -0.25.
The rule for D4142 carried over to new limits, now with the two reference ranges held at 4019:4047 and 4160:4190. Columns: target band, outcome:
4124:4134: -0.6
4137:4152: -0.2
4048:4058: -0.9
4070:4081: -0.4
